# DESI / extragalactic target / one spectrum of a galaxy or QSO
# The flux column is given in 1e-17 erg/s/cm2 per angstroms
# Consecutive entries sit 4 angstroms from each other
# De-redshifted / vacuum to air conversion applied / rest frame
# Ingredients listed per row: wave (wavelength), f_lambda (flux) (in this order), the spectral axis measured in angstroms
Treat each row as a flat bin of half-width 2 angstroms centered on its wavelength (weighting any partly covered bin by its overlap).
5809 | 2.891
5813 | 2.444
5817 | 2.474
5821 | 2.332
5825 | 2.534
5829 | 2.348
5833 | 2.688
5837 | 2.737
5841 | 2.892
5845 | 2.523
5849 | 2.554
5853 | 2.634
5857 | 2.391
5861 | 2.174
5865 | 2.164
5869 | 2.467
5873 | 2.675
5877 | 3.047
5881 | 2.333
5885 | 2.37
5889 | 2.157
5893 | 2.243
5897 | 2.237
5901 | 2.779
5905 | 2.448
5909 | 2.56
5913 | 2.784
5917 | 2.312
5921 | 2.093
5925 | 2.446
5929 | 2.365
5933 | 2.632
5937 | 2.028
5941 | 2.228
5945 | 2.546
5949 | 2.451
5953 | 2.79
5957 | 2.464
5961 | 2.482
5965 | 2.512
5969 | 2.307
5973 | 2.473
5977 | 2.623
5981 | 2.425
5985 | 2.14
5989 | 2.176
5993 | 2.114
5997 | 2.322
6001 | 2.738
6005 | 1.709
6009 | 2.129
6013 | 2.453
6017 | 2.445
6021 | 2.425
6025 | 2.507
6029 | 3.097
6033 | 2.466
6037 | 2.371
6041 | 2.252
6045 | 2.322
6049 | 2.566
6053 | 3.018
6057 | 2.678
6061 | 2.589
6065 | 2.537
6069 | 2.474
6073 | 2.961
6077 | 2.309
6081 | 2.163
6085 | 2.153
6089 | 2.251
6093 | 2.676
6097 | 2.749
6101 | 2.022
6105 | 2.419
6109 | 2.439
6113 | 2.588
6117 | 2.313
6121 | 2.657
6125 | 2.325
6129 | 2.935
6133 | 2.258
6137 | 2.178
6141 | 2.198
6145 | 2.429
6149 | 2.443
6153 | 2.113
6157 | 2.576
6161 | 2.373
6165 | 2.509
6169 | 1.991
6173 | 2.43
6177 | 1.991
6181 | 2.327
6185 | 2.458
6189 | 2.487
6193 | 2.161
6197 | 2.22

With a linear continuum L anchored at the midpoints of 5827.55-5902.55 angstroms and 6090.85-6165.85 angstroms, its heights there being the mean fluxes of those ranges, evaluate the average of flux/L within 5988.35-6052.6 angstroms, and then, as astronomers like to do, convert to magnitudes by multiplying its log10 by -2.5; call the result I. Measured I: 0.02 mag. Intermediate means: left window 2.49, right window 2.43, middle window 2.4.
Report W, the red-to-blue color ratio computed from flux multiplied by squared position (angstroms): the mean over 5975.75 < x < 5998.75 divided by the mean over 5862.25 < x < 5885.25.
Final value 0.95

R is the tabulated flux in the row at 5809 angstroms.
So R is 2.891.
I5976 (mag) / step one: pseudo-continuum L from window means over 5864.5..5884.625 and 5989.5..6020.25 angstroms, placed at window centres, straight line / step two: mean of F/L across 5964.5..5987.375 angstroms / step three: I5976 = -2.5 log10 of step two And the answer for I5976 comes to -0.03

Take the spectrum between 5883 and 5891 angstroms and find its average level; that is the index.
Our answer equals 2.26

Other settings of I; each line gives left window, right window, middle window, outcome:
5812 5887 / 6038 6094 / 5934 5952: 0.07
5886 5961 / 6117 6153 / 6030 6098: -0.04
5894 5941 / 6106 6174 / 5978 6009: 0.08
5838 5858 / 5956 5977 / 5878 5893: 0.10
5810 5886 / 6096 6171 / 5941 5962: -0.02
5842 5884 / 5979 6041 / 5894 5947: 0.01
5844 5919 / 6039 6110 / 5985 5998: 0.13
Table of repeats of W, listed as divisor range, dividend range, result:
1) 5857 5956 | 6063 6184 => 1.06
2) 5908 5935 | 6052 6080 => 1.12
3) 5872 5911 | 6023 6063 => 1.10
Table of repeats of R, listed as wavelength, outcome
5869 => 2.467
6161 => 2.373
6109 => 2.439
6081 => 2.163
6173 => 2.43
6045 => 2.322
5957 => 2.464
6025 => 2.507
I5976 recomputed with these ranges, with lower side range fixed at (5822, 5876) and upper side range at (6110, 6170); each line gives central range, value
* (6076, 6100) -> 0.02 mag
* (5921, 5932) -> 0.06 mag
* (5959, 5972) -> 0.02 mag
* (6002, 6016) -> 0.14 mag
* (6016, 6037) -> -0.05 mag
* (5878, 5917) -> 0.03 mag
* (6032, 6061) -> -0.04 mag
